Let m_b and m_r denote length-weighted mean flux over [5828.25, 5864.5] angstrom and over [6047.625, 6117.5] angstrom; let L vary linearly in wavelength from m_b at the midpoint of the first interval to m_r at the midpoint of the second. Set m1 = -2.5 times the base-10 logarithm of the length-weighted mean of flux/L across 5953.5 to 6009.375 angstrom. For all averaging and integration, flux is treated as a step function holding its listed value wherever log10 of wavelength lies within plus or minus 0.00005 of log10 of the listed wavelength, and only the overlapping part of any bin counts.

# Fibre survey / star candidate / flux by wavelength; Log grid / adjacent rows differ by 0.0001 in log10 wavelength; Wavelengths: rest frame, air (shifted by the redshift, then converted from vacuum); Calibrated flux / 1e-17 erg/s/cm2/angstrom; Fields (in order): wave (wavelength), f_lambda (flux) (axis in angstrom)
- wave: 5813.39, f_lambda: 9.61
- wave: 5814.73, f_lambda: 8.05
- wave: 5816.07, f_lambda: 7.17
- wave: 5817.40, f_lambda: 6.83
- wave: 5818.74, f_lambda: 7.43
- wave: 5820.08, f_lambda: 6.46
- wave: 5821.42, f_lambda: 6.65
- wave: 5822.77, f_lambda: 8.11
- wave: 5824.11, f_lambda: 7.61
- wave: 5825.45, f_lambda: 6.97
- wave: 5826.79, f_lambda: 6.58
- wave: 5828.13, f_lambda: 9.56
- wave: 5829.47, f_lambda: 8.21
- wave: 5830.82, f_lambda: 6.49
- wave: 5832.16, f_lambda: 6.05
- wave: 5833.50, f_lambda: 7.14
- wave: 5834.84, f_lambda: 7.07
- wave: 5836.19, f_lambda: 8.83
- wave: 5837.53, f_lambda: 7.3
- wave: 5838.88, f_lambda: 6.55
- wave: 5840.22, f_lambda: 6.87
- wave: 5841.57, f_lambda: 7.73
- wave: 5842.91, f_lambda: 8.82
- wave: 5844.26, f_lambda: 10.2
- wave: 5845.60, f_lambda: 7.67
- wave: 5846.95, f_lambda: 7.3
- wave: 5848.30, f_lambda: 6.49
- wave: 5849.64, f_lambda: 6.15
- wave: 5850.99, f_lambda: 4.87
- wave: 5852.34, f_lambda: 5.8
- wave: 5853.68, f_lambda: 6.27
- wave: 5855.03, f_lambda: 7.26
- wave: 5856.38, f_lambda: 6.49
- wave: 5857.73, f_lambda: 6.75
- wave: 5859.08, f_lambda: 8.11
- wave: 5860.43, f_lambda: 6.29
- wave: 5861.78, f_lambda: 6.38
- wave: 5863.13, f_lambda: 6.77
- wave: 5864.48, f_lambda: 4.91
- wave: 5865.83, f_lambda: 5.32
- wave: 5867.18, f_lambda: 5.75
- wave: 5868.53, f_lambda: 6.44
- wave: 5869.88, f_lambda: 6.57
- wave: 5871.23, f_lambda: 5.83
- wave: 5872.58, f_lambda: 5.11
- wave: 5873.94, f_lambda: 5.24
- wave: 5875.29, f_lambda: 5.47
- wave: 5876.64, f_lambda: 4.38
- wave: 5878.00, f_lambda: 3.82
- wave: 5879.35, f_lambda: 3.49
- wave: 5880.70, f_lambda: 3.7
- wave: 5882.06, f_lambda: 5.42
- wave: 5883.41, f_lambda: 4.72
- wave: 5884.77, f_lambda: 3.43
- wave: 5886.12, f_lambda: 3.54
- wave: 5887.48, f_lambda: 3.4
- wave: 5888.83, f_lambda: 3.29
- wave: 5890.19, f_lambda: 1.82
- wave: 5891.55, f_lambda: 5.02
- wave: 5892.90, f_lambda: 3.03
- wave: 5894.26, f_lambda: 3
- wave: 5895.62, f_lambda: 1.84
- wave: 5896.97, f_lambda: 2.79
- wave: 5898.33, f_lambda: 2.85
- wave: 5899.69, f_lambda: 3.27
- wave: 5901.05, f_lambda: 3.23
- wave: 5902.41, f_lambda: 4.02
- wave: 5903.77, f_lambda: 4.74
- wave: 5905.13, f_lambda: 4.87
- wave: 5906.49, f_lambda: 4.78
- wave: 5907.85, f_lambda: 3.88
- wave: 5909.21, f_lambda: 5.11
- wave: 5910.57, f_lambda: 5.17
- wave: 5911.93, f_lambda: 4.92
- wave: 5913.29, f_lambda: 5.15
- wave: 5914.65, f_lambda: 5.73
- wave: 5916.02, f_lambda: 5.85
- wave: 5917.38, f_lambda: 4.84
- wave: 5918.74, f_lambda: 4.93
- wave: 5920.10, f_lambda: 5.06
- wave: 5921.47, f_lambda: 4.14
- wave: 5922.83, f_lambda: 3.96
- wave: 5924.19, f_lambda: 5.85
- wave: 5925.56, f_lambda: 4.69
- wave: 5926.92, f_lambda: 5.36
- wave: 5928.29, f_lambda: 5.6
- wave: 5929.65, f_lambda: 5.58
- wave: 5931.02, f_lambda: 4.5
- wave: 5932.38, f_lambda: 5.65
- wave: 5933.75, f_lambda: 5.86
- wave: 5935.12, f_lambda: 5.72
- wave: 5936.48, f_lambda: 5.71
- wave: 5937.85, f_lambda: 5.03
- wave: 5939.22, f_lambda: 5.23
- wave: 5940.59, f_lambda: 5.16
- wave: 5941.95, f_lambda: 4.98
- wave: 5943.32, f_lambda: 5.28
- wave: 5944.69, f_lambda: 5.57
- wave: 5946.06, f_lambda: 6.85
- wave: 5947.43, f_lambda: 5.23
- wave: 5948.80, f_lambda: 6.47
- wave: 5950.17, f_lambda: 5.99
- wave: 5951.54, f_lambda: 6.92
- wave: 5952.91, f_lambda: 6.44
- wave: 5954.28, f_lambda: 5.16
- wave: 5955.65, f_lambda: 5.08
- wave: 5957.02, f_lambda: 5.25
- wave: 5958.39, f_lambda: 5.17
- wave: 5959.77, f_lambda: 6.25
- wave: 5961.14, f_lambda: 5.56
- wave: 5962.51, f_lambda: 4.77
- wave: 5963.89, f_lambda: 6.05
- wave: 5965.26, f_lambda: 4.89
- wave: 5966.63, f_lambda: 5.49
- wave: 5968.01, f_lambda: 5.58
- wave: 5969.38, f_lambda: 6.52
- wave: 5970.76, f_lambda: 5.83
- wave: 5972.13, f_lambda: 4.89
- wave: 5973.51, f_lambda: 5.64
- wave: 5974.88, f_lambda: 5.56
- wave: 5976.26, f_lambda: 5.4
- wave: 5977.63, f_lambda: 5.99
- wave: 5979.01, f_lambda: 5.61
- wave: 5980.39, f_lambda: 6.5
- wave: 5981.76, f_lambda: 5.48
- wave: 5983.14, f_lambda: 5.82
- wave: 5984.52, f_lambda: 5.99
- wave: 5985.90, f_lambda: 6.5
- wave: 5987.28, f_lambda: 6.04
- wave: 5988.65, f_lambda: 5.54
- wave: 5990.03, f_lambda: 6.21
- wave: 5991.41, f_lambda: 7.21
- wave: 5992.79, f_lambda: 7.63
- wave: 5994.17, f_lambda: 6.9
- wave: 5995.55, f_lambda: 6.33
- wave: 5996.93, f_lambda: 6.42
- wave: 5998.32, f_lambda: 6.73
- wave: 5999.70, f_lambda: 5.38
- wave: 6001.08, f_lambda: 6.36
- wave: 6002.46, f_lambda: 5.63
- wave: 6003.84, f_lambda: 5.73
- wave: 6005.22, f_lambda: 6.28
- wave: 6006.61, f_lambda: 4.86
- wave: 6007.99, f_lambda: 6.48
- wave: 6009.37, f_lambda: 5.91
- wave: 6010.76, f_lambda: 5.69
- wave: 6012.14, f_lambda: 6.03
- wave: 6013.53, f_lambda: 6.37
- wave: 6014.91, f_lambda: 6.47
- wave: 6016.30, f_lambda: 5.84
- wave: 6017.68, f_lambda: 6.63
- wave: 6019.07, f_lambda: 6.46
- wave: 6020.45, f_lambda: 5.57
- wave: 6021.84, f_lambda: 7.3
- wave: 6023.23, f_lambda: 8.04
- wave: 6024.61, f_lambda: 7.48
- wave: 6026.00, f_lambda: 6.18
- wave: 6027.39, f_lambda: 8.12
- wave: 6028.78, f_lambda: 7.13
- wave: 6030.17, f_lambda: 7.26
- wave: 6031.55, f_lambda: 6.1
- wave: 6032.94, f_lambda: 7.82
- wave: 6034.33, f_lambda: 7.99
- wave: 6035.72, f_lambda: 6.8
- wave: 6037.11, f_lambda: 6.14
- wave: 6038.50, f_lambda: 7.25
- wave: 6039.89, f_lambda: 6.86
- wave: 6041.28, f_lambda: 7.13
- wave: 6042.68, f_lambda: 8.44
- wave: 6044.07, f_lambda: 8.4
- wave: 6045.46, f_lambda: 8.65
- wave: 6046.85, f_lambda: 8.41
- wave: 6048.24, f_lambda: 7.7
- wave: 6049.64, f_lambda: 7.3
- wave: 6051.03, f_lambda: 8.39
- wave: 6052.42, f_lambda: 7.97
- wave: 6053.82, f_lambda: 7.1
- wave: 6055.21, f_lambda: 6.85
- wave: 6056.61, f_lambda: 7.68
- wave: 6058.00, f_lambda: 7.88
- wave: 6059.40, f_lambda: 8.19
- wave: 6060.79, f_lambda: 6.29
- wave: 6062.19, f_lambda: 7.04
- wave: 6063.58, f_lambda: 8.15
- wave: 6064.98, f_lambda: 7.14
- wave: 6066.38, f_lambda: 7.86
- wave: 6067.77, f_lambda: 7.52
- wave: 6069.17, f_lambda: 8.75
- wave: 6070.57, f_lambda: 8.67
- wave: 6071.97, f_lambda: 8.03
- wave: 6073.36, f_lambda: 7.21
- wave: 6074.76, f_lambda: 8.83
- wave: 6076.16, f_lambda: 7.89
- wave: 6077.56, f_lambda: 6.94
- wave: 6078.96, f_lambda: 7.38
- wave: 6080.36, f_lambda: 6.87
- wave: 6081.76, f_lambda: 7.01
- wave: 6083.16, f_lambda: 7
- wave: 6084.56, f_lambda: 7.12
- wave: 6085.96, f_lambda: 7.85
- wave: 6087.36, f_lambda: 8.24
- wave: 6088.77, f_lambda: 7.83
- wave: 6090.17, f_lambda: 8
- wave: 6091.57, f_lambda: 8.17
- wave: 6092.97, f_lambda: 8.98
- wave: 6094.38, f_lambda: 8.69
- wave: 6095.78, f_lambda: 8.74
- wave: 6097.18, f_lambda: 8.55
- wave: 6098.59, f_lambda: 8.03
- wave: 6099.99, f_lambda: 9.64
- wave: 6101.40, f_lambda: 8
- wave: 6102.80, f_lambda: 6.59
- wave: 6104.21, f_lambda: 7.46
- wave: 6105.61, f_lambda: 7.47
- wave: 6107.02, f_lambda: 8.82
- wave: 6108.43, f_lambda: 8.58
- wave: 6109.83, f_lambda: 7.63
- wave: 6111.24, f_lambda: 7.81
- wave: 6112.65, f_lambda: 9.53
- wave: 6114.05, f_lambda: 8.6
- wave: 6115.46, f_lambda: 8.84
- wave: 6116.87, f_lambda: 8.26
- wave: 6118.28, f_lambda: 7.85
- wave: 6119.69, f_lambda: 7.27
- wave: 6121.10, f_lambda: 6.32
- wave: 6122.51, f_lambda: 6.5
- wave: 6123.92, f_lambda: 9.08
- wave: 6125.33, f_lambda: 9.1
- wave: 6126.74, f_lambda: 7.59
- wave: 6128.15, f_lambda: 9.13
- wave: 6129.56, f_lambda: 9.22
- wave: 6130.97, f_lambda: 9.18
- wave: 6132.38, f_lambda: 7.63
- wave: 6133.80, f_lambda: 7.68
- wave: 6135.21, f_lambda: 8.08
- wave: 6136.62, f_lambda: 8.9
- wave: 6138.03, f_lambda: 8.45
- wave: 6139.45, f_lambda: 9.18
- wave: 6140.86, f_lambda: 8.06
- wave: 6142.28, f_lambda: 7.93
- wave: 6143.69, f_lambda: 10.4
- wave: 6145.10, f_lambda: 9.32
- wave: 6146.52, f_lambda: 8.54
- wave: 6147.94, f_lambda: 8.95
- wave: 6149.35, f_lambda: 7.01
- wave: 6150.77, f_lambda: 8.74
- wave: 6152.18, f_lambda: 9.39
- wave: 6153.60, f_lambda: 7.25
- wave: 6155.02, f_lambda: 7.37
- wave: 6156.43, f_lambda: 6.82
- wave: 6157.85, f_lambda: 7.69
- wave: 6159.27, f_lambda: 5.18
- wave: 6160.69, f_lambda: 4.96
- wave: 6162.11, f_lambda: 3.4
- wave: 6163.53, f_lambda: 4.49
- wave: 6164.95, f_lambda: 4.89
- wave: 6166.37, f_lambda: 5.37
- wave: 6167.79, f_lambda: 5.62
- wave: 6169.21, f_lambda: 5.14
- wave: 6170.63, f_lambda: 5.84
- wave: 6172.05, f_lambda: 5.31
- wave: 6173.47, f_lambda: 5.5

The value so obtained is 0.27 mag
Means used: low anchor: 7.07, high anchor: 7.9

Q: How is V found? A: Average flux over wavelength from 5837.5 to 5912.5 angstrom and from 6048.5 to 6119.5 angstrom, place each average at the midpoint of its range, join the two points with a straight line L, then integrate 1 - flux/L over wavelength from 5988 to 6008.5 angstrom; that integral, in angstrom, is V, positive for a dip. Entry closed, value 1.7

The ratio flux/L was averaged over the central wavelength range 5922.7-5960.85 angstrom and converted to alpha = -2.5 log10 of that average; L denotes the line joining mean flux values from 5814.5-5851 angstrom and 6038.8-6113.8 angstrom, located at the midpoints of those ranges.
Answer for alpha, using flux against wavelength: 0.342 mag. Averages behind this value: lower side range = 7.36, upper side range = 7.87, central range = 5.54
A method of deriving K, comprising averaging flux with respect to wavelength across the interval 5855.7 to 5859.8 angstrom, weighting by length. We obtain 7.1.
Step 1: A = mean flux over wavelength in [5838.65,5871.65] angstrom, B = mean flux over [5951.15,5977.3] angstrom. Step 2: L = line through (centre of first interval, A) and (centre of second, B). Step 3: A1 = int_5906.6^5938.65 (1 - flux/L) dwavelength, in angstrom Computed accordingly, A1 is 4.7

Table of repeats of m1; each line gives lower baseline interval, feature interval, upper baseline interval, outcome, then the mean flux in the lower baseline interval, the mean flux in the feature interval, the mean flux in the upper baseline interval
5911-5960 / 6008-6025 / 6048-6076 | 0.07 mag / 5.41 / 6.47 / 7.73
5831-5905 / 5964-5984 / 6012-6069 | 0.16 mag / 5.45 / 5.67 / 7.29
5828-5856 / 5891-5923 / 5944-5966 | 0.43 mag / 7.21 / 4.26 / 5.73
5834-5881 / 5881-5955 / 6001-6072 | 0.36 mag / 6.36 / 4.75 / 7.12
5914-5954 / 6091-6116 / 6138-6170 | -0.23 mag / 5.45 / 8.34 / 7.1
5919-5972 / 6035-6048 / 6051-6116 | -0.06 mag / 5.47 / 7.57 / 7.9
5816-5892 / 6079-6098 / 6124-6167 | -0.07 mag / 6.2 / 7.91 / 7.69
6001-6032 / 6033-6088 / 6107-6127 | -0.07 mag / 6.44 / 7.62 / 8.11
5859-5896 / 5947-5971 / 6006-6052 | 0.04 mag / 4.68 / 5.7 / 7.02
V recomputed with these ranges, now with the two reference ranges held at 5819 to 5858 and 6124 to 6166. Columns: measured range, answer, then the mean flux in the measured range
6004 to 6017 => 2.6 angstrom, 5.98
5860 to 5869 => 1.6 angstrom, 5.96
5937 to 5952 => 3.4 angstrom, 5.68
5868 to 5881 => 4.0 angstrom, 5.03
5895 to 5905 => 5.4 angstrom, 3.35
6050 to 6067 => 0.1 angstrom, 7.54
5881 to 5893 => 5.8 angstrom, 3.77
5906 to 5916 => 3.1 angstrom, 5.02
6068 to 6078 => -0.6 angstrom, 8.05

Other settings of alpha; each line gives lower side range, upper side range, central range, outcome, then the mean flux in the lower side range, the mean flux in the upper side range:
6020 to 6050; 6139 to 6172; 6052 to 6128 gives -0.10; 7.38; 6.97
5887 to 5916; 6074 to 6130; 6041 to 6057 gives -0.13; 3.95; 8.03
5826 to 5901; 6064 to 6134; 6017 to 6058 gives 0.01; 5.67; 8.02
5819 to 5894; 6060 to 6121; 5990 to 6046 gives 0.10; 6.08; 7.92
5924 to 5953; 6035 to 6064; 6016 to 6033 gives 0.03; 5.6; 7.55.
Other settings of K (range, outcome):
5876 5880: 3.89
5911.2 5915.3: 5.27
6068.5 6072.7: 8.48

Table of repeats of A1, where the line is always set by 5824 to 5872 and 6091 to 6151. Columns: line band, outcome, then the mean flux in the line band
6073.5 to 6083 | 0.78 angstrom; 7.44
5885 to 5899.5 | 8.26 angstrom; 3.08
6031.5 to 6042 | 1.10 angstrom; 7.06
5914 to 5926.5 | 3.91 angstrom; 5.01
